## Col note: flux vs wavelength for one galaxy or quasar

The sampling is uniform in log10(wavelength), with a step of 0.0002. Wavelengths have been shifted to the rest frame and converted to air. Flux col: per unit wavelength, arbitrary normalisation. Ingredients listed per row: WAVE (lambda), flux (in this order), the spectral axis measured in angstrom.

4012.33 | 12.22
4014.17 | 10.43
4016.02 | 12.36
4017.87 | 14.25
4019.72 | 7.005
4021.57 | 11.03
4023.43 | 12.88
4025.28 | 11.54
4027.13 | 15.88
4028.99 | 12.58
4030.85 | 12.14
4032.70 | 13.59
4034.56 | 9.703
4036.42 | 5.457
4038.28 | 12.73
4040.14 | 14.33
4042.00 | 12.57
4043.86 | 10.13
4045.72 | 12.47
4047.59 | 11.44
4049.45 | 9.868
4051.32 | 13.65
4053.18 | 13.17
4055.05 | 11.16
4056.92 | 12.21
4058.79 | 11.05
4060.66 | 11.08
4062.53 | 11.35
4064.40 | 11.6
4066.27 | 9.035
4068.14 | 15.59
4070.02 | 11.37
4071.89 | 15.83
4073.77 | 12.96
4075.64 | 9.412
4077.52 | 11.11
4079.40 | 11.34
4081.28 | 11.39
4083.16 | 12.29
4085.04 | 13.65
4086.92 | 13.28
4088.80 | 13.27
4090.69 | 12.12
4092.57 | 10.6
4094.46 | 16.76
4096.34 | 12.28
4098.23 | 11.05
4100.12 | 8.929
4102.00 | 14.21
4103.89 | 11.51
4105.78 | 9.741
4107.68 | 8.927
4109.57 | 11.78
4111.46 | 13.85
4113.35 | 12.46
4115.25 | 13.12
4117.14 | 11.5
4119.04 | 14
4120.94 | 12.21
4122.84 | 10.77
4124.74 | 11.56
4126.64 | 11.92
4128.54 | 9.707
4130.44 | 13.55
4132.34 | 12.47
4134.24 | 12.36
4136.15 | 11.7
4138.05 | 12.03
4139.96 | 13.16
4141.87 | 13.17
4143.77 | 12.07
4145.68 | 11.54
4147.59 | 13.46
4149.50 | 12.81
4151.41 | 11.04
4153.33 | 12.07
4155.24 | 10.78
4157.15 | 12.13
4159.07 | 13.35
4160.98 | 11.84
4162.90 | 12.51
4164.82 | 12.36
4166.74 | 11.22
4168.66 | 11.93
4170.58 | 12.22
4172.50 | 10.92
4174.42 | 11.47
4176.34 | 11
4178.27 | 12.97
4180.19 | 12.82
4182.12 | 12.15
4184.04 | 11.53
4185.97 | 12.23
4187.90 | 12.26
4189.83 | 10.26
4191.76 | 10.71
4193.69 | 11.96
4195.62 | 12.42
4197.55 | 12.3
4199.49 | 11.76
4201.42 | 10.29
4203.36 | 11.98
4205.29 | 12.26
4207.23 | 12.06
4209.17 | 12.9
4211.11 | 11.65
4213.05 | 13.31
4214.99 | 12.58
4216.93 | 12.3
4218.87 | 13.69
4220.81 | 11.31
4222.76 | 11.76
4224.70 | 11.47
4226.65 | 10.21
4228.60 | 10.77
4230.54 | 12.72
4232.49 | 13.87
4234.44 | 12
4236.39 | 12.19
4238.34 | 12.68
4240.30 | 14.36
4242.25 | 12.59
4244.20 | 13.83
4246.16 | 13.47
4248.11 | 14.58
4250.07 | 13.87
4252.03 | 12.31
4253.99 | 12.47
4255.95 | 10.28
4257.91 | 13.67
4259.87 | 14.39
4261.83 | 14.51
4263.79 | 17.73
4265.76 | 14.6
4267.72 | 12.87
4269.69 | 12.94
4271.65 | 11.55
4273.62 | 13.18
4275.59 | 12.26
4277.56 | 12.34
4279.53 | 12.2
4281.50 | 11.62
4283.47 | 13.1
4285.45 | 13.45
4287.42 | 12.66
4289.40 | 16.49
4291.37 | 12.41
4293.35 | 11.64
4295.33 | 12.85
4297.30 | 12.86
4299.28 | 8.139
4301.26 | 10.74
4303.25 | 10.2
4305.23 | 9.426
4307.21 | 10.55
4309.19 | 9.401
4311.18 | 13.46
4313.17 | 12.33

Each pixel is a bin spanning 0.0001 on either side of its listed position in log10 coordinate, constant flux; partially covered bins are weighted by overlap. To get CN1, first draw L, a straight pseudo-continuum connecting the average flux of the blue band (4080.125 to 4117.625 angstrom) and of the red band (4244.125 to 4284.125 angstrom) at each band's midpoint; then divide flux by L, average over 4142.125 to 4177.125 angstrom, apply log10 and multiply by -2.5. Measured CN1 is 0.05 mag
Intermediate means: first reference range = 12.1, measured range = 12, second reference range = 13.2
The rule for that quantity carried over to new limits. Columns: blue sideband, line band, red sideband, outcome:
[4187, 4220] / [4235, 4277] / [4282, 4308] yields -0.12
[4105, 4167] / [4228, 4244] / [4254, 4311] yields -0.04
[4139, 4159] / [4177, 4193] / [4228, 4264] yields 0.07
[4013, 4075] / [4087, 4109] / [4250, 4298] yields 0.03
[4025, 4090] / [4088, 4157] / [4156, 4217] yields -0.01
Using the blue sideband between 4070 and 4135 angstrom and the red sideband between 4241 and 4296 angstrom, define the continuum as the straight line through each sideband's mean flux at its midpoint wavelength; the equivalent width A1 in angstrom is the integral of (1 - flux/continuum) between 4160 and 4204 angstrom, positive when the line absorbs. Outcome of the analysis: 3.0 angstrom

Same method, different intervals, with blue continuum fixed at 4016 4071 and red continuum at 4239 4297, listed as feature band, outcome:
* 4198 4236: 2.5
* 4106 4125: 0.5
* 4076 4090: -0.2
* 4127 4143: 0.1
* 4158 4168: 0.2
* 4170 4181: 0.7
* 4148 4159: 0.5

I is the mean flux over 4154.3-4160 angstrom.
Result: 12.1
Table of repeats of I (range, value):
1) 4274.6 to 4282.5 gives 12.1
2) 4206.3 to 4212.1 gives 12.2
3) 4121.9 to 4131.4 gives 11.5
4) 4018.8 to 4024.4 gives 10.3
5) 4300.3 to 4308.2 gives 10.2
